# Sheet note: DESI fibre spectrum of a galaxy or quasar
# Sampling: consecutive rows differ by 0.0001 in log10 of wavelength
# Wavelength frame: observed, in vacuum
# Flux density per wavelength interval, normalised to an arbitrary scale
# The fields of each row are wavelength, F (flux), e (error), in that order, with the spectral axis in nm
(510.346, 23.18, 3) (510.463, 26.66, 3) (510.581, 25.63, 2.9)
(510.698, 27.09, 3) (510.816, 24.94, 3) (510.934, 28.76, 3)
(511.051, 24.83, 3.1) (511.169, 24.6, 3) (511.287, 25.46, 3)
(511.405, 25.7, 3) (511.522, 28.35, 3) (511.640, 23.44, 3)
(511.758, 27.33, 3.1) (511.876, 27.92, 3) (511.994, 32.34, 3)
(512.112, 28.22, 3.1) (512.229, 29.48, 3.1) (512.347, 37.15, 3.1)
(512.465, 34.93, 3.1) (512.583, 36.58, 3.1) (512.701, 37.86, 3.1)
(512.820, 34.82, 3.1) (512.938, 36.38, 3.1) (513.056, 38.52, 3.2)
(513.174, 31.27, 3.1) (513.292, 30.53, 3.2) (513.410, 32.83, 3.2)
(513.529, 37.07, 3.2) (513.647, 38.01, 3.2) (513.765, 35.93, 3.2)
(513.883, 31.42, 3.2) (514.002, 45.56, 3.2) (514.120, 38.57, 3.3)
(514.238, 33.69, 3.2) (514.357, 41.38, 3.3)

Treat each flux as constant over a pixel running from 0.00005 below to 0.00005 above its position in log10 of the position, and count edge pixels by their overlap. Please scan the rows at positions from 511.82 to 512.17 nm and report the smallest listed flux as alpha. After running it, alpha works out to 27.92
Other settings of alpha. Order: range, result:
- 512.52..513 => 34.82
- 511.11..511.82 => 23.44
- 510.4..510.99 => 24.94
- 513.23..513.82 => 30.53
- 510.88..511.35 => 24.6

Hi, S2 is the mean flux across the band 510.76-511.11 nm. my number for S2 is 26.2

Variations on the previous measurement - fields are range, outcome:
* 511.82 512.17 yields 29.5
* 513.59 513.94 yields 35.2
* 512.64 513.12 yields 36.8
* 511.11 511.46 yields 25.2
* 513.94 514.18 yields 41.9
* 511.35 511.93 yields 26.6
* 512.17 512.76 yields 35.2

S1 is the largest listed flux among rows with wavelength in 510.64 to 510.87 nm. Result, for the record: 27.09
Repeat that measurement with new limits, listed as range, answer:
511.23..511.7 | 28.35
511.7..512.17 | 32.34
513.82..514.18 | 45.56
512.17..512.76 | 37.86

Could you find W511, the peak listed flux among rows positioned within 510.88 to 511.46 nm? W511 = 28.76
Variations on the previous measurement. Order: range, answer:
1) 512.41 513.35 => 38.52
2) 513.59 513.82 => 38.01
